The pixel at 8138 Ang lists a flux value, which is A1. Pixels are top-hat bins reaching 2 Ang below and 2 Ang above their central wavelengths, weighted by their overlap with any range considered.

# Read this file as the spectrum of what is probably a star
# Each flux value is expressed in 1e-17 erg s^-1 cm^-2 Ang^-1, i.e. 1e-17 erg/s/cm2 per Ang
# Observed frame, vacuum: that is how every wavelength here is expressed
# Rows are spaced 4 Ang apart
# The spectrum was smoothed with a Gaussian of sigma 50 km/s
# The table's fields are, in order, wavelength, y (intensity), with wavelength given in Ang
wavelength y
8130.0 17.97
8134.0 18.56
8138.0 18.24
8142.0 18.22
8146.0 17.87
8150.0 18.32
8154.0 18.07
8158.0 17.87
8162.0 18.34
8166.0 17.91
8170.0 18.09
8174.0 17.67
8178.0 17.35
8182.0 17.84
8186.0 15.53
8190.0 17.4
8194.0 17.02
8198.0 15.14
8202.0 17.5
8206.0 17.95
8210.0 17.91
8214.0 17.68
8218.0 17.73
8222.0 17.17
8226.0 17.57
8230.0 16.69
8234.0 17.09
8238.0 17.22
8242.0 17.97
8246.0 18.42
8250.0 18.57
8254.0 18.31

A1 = 18.24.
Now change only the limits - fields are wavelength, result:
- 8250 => 18.57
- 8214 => 17.68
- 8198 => 15.14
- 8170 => 18.09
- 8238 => 17.22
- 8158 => 17.87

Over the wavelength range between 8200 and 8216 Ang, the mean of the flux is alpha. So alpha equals 17.8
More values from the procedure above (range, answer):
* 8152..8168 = 18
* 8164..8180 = 17.8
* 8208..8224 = 17.6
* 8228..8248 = 17.5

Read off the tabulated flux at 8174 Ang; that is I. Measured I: 17.67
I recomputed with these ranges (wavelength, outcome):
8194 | 17.02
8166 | 17.91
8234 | 17.09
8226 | 17.57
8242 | 17.97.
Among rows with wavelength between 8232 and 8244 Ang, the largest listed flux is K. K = 17.97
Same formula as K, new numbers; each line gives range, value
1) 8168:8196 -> 18.09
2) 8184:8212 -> 17.95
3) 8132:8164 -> 18.56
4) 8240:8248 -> 18.42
